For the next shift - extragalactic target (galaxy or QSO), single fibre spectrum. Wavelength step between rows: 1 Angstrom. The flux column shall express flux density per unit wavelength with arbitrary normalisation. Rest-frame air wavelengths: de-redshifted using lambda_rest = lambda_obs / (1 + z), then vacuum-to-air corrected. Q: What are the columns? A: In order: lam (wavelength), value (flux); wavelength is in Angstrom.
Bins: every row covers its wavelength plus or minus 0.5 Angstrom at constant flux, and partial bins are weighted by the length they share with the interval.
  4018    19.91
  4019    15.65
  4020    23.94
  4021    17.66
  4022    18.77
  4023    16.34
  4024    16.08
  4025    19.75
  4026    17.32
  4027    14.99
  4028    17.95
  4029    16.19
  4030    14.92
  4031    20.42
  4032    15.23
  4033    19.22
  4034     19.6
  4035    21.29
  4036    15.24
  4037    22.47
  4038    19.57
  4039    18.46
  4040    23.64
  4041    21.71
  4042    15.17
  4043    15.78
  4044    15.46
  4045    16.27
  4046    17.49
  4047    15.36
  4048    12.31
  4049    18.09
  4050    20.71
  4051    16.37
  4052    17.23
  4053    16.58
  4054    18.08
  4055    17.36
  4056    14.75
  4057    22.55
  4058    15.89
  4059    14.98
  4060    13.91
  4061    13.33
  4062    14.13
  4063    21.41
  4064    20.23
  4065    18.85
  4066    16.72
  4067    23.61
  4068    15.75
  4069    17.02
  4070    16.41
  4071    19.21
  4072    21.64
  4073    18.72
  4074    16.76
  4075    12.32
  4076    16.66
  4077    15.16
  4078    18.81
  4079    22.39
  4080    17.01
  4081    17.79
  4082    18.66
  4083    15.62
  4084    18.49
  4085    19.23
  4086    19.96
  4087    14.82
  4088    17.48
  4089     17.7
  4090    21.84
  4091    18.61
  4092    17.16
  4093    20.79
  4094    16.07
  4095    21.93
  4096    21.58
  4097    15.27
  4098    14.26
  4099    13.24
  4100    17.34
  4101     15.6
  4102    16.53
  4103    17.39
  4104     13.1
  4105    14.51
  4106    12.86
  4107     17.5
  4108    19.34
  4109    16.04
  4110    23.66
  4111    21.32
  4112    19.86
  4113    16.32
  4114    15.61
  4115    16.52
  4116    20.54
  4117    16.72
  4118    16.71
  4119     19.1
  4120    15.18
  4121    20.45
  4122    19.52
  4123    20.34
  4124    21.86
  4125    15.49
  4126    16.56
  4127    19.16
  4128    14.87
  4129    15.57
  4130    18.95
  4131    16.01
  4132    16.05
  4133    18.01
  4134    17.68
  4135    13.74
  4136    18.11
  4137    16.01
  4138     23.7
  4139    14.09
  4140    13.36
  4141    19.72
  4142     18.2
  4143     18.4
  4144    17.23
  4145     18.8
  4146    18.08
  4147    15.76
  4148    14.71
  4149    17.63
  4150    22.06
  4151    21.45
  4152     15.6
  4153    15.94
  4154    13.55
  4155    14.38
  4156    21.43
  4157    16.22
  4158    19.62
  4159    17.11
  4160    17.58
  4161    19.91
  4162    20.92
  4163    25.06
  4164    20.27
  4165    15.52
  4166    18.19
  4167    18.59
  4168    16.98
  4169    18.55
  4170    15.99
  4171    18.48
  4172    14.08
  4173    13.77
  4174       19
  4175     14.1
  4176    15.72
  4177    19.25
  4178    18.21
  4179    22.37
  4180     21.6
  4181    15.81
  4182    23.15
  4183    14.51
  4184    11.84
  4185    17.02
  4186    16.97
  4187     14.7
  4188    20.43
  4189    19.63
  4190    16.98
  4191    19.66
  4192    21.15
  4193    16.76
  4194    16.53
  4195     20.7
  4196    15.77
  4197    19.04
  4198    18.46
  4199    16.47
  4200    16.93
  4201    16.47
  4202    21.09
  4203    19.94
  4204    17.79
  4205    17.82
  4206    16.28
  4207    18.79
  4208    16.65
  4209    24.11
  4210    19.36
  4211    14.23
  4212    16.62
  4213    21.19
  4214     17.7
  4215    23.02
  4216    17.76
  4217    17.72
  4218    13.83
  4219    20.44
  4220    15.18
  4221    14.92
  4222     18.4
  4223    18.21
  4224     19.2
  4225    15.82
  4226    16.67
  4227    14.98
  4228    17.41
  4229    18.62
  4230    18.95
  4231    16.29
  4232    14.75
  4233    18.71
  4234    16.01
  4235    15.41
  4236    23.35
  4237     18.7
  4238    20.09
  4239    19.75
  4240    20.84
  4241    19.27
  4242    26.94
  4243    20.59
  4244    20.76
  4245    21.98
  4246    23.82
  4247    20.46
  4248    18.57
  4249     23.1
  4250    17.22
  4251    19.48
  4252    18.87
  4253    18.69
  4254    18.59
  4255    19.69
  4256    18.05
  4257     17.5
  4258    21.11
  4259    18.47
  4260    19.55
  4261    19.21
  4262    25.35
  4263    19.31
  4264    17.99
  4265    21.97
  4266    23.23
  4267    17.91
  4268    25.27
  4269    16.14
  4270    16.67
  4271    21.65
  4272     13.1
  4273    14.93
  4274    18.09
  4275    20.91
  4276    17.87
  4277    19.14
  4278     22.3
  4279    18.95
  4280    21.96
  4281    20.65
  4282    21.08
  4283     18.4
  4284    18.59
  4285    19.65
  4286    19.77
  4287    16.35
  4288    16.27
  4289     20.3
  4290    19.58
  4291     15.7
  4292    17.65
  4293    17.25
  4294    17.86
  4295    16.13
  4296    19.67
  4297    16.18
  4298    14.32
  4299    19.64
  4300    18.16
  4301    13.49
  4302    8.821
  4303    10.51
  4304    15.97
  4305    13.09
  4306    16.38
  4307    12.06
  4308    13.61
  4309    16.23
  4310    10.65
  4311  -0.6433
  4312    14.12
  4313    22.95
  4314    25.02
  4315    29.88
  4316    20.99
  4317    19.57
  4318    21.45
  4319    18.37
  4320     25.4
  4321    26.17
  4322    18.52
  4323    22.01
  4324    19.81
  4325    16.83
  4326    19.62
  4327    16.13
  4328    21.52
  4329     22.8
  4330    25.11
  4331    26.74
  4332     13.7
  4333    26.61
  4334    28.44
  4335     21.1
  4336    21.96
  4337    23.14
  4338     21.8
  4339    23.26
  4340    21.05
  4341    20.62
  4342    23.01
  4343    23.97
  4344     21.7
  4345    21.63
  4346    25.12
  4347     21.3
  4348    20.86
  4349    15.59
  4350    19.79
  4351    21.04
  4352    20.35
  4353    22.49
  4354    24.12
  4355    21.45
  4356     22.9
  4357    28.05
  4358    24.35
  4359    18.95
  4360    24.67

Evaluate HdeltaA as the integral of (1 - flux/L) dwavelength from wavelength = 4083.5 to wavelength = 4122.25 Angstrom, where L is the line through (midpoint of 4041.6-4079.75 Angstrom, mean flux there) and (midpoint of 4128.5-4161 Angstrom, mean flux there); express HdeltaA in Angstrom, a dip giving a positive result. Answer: -0.9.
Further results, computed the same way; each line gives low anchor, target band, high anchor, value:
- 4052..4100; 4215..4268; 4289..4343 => -1.68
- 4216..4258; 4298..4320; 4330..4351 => 4.95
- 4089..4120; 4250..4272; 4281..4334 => -1.70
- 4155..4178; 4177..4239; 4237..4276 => 2.61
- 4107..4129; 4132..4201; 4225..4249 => 3.46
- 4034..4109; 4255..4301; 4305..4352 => 2.12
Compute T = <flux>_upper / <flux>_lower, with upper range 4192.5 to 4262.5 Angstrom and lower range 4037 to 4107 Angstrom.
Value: 1.07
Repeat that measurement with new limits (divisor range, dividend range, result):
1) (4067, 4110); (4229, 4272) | 1.12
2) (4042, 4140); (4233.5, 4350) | 1.11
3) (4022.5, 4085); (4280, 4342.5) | 1.07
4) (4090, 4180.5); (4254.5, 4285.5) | 1.10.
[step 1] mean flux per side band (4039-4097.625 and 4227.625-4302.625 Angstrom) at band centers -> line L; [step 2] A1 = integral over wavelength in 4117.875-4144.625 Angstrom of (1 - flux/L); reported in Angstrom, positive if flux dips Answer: 0.8 Angstrom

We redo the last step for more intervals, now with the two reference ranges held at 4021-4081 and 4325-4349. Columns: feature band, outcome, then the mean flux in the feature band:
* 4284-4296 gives 1.9 Angstrom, 18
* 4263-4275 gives 1.2 Angstrom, 18.9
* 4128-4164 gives 2.5 Angstrom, 17.7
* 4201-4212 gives 0.9 Angstrom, 18.4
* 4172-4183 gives 0.9 Angstrom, 17.9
